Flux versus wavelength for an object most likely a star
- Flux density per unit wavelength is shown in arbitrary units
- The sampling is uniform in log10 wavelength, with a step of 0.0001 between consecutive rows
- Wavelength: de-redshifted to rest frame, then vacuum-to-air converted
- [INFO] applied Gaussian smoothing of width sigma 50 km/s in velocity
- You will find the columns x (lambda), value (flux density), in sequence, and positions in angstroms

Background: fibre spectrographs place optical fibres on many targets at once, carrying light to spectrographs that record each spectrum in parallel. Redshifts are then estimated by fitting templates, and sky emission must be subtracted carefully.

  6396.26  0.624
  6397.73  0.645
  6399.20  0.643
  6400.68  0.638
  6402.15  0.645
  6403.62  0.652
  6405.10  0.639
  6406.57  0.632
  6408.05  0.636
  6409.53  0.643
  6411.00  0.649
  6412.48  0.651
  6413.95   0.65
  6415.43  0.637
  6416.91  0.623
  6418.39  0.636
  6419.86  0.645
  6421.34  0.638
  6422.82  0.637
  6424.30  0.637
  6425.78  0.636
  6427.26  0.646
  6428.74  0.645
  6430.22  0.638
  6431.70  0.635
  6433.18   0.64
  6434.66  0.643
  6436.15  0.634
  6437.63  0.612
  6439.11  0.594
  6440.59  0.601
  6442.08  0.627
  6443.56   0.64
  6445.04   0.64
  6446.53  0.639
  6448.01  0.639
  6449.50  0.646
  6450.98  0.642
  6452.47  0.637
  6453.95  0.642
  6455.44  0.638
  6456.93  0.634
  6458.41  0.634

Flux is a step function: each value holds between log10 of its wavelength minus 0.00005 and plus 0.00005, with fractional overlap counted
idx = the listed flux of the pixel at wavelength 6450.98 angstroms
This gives 0.642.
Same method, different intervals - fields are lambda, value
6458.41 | 0.634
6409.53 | 0.643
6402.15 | 0.645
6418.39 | 0.636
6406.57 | 0.632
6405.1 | 0.639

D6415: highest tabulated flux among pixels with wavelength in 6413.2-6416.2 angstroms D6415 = 0.65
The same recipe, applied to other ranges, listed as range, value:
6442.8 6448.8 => 0.64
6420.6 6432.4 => 0.646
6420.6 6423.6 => 0.638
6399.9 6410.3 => 0.652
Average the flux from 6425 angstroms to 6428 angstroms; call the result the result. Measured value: 0.641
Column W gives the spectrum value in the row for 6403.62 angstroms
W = 0.652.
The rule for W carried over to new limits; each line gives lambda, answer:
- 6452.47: 0.637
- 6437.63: 0.612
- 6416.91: 0.623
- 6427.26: 0.646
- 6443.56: 0.64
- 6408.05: 0.636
